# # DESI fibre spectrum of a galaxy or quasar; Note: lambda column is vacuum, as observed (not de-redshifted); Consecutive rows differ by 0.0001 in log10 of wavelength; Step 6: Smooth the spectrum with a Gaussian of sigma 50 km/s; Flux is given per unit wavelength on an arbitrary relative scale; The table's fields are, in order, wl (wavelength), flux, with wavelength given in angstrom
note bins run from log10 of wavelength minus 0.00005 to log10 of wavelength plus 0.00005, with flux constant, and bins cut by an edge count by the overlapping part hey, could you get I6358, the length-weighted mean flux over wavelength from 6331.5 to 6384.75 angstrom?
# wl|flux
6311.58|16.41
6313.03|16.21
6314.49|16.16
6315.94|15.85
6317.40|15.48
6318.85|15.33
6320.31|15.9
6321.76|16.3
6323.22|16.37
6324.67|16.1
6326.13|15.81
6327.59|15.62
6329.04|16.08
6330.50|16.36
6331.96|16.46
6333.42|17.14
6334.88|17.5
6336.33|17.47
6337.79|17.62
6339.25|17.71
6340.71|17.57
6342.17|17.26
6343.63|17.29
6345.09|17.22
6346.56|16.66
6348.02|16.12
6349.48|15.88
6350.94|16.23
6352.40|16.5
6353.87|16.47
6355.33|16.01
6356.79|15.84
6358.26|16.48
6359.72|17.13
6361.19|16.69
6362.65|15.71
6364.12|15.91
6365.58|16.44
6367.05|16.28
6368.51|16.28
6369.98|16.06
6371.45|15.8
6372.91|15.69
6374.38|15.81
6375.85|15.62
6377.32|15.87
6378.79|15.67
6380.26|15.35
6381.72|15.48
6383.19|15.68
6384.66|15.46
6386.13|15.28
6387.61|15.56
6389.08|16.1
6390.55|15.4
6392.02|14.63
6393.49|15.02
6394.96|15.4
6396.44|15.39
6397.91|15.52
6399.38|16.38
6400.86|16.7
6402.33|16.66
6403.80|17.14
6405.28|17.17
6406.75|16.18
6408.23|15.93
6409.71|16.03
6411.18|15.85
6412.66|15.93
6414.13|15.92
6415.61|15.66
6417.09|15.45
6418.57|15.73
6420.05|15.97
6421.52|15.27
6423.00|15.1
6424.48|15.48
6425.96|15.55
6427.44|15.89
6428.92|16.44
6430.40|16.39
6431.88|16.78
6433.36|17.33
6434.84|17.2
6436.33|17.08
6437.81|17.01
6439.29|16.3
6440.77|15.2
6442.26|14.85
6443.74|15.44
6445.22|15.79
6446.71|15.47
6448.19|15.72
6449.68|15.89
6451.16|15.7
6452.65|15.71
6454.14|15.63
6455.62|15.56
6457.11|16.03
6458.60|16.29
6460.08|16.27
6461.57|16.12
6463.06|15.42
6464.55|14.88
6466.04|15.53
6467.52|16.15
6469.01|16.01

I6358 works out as 16.4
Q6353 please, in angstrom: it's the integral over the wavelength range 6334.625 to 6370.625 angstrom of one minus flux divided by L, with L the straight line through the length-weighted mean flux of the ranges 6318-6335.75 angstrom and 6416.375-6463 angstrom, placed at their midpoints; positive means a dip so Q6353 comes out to -1.0 angstrom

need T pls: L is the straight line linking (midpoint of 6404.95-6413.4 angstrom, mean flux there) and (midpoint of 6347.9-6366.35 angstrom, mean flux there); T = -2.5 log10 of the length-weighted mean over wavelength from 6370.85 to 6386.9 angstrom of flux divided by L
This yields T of 0.04 mag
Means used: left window 16.3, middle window 15.6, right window 16.1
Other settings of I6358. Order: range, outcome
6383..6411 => 15.9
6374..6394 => 15.5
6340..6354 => 16.7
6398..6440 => 16.2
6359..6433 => 15.9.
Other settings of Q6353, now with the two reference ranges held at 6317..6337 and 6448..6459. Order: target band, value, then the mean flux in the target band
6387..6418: 0.2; 15.9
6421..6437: -0.3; 16.2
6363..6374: 0.1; 16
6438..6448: 0.1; 15.6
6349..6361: -0.1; 16.3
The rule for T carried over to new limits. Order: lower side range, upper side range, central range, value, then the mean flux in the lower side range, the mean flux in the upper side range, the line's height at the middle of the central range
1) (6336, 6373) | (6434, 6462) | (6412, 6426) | 0.04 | 16.6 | 16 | 16.1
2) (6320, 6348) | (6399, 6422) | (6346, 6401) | 0.04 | 16.8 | 16.1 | 16.4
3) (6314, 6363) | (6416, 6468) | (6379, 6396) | 0.06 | 16.5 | 15.9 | 16.2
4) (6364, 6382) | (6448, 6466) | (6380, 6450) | -0.01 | 15.9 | 15.8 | 15.8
